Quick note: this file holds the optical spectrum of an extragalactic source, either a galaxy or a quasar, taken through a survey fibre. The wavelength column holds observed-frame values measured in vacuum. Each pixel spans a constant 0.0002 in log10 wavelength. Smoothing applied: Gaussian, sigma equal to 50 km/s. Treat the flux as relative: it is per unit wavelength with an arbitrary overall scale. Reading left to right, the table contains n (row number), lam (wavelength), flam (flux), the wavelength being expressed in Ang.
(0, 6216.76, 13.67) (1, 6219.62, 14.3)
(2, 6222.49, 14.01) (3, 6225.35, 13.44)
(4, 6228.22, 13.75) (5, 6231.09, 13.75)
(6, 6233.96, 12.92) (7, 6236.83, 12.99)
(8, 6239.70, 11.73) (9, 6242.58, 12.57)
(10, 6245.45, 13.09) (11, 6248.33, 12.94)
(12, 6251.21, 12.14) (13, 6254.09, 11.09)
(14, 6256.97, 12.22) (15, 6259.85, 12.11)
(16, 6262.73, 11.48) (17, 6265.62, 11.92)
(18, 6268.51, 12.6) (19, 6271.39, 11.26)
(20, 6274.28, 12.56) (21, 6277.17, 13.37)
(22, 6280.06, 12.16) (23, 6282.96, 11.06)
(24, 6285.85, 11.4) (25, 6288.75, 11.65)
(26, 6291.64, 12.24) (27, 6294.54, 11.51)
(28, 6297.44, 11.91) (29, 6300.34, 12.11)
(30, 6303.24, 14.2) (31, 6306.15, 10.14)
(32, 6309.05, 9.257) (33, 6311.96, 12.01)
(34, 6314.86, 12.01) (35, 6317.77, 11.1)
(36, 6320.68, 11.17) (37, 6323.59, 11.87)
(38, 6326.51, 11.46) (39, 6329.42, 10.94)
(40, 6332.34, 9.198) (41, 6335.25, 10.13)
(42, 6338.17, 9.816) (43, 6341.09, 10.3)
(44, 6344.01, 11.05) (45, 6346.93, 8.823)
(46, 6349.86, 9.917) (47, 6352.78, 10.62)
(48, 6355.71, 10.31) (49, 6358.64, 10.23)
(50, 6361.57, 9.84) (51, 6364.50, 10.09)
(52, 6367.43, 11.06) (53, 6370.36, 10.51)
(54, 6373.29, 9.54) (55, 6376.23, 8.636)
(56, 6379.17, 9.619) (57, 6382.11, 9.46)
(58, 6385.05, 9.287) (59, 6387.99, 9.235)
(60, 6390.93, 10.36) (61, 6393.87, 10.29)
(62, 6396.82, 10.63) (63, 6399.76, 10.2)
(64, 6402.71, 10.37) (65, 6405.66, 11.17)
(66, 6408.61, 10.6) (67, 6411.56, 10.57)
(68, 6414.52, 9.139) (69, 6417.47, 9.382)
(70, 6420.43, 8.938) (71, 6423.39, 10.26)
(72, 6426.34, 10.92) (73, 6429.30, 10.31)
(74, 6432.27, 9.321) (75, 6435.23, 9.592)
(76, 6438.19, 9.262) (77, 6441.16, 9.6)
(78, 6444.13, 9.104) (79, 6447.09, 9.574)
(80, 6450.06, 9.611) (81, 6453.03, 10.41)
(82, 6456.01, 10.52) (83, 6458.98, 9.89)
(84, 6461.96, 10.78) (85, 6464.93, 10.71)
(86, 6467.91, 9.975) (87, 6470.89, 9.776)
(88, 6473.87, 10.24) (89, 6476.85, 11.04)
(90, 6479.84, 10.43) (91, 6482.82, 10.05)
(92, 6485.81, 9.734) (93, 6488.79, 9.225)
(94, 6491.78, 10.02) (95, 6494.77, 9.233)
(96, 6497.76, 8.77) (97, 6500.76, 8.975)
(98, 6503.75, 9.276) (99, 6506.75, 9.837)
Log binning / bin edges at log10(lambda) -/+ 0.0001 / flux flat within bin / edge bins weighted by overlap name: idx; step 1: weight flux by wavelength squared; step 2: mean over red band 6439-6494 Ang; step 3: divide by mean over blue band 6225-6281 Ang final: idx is 0.86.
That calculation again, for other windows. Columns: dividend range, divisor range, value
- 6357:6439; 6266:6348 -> 0.90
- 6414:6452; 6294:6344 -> 0.90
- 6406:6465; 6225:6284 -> 0.85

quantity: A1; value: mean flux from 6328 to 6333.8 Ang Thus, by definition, 10.1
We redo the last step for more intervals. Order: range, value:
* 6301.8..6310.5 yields 11.2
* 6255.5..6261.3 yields 12.2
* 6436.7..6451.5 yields 9.43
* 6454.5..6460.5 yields 10.2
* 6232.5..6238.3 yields 13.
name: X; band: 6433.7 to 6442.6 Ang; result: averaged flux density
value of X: 9.49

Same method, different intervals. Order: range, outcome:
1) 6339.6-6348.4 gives 10.1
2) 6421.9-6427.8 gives 10.6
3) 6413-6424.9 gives 9.44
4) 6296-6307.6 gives 12.1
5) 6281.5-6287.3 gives 11.2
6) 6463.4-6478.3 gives 10.4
